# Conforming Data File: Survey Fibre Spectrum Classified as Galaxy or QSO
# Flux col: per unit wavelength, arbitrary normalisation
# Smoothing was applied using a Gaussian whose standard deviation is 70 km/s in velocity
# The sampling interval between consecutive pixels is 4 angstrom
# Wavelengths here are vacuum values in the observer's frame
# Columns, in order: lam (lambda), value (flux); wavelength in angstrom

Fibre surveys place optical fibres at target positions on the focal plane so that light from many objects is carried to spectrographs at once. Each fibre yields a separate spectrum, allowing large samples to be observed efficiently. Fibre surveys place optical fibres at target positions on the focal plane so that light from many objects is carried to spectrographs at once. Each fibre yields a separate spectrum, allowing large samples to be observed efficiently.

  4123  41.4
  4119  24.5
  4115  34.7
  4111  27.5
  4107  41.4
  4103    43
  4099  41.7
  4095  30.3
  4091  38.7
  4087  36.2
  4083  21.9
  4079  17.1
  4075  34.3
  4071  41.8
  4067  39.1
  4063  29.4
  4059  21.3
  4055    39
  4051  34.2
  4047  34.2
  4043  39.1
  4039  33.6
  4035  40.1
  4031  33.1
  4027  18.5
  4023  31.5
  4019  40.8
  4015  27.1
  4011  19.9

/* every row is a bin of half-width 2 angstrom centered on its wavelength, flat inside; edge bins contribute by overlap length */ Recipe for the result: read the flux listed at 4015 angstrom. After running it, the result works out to 27.1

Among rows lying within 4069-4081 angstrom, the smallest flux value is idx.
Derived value 17.1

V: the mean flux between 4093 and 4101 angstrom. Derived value 36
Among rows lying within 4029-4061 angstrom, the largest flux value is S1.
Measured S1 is 40.1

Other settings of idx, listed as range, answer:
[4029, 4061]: 21.3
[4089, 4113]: 27.5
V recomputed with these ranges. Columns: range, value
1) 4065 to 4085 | 30.8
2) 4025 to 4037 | 30.6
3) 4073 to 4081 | 25.7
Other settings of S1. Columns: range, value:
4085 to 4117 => 43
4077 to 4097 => 38.7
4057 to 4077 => 41.8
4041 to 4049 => 39.1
